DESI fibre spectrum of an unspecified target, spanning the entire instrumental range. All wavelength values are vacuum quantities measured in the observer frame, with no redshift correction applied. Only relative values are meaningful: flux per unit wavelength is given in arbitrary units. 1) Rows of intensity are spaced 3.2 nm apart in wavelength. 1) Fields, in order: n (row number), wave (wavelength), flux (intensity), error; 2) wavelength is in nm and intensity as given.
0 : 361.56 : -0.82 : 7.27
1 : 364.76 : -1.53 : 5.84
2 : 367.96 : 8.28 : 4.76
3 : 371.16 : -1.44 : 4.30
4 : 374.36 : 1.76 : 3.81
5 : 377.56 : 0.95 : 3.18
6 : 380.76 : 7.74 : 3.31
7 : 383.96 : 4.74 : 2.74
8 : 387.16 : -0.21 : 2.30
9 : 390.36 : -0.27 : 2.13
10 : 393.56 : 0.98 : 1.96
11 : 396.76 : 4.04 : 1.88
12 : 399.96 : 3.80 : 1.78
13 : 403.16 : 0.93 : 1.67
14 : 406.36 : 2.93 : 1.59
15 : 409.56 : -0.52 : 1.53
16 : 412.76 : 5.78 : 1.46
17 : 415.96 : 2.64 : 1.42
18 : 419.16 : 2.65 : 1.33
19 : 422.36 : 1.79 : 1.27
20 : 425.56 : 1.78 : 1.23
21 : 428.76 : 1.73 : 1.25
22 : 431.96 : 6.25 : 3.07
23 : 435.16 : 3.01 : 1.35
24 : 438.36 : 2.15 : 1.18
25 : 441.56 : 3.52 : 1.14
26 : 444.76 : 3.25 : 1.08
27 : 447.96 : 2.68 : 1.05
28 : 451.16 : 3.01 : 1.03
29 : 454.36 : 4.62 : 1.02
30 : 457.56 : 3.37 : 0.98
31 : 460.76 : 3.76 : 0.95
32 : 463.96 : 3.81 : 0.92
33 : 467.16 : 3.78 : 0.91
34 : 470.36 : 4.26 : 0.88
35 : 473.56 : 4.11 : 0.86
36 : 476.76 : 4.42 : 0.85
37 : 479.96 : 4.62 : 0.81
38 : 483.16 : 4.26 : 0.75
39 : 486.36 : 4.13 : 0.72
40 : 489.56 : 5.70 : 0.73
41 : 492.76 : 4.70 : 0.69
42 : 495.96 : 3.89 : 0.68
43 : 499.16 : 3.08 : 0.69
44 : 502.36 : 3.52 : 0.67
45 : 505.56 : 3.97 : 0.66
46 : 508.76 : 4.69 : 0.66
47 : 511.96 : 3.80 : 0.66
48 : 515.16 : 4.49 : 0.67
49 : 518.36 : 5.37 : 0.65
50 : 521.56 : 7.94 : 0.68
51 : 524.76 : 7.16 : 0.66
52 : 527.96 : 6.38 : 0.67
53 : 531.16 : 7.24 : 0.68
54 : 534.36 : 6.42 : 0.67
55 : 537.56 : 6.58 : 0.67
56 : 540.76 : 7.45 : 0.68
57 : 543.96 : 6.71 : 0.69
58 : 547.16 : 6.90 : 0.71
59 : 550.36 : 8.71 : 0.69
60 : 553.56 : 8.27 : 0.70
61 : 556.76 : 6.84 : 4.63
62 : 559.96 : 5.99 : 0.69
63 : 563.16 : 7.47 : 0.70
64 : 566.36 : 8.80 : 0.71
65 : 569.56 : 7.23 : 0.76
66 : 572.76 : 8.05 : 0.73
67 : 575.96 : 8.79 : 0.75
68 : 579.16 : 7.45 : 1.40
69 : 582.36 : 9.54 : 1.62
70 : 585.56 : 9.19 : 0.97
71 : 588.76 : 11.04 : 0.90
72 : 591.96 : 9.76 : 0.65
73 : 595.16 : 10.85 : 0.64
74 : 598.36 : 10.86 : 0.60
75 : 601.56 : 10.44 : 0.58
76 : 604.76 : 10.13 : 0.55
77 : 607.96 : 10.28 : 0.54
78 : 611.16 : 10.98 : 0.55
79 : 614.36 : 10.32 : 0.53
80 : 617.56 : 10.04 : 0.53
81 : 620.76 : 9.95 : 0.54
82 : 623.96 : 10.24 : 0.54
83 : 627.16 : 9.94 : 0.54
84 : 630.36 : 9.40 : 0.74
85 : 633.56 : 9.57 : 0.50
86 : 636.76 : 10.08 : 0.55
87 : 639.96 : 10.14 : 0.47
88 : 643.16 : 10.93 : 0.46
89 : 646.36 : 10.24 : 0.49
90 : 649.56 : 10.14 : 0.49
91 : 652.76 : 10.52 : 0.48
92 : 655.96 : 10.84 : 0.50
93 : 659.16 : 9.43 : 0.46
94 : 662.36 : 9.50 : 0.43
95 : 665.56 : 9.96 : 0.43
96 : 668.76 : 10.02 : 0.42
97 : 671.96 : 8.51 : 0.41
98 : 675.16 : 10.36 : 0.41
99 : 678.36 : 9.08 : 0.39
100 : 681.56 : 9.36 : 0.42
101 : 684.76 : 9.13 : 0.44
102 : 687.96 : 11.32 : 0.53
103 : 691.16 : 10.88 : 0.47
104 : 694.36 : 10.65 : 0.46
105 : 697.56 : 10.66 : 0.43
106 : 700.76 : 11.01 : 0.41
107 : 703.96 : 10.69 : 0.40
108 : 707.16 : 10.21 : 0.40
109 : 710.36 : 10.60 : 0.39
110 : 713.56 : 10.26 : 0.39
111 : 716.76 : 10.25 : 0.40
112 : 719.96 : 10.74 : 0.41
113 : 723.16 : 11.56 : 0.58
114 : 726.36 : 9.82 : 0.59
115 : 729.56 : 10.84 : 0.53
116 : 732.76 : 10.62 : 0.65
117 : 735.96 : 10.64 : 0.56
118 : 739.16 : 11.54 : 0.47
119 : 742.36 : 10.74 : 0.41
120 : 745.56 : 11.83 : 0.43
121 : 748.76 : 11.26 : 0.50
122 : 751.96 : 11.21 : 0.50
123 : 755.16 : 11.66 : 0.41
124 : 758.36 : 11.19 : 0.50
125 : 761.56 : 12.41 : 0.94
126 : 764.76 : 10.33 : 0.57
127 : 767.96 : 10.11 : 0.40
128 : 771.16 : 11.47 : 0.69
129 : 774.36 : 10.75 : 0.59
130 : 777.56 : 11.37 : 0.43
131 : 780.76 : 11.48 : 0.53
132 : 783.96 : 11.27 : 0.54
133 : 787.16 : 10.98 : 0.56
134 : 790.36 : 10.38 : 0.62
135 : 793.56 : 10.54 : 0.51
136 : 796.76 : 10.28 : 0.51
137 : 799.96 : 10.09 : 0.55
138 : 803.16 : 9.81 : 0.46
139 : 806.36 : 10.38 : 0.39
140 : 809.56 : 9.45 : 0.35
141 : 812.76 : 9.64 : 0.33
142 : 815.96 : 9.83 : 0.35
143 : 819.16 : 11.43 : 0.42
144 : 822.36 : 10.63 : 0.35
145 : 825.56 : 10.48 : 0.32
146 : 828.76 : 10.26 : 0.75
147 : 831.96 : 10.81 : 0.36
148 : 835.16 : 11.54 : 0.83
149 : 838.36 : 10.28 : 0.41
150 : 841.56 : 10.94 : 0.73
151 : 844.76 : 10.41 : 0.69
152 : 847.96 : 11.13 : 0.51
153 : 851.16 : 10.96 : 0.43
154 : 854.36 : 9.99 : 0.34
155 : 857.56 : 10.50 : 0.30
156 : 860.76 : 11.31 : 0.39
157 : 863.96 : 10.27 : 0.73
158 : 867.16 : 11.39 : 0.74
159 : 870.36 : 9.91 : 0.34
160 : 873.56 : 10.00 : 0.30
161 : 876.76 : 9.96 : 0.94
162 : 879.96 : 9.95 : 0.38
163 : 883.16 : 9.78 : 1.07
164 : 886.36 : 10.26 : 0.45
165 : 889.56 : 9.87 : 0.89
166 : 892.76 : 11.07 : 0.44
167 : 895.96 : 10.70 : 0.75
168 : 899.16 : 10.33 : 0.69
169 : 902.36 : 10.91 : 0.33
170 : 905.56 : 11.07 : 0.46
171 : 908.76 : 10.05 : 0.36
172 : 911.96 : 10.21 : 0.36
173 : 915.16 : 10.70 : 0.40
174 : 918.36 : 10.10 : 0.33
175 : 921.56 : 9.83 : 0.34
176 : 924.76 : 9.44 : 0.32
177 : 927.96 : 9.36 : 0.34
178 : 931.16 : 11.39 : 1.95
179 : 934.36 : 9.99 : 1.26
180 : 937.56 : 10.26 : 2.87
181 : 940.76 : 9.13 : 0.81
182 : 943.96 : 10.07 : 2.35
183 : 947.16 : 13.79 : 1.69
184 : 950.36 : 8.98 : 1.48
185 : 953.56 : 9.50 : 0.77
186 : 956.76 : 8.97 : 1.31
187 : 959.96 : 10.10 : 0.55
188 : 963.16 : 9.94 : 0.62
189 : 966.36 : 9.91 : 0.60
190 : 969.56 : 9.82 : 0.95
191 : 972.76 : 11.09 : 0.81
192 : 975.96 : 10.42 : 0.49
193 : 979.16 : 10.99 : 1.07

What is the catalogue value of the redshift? 0.30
